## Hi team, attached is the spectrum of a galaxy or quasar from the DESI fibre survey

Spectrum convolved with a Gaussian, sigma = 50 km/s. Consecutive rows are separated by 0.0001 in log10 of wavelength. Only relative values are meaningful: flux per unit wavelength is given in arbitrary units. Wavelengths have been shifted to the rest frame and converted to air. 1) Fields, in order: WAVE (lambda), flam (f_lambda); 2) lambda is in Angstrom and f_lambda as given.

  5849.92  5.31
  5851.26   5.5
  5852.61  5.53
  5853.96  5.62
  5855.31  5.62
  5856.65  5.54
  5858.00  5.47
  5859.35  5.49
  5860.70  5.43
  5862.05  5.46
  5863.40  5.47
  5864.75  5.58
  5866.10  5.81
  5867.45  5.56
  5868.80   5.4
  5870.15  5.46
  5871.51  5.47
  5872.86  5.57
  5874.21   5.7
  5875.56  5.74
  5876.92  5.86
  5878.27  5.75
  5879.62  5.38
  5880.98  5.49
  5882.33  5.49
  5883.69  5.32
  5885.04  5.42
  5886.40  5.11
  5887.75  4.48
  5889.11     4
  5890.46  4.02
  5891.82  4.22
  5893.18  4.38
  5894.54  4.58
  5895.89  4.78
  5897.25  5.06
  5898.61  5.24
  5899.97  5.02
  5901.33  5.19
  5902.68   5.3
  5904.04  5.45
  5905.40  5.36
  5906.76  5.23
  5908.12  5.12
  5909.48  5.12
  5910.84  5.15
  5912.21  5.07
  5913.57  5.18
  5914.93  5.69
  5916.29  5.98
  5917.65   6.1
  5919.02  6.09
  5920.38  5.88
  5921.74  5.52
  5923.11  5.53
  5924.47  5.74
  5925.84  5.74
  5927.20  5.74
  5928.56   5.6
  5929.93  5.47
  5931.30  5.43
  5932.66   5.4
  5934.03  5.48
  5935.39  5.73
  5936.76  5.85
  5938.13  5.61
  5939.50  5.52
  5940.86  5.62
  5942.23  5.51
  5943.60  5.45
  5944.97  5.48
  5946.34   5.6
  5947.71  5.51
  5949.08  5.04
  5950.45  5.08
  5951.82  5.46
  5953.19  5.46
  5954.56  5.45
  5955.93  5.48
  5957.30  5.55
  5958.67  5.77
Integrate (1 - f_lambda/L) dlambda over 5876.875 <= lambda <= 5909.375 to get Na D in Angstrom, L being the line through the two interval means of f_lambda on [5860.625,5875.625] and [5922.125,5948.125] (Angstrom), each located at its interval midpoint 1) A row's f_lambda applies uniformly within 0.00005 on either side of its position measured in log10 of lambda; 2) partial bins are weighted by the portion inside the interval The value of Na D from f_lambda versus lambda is 3.1 Angstrom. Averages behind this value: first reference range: 5.55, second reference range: 5.58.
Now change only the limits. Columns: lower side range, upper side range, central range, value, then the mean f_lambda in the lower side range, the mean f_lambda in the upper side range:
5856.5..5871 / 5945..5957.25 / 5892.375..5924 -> 0.9 Angstrom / 5.51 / 5.4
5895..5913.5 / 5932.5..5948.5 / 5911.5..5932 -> -1.1 Angstrom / 5.16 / 5.56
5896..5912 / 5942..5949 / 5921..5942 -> -0.9 Angstrom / 5.18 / 5.47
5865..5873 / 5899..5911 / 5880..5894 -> 1.5 Angstrom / 5.54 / 5.22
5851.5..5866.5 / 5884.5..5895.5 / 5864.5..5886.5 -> -2.4 Angstrom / 5.54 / 4.52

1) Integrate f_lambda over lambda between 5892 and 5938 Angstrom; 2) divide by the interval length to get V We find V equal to 5.39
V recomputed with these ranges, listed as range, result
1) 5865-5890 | 5.38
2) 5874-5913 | 5.1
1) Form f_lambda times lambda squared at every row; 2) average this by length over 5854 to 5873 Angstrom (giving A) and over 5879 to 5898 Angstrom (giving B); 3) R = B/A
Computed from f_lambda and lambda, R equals 0.9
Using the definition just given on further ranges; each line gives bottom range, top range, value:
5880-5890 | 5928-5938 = 1.12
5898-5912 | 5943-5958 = 1.06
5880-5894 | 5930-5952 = 1.16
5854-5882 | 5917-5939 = 1.04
